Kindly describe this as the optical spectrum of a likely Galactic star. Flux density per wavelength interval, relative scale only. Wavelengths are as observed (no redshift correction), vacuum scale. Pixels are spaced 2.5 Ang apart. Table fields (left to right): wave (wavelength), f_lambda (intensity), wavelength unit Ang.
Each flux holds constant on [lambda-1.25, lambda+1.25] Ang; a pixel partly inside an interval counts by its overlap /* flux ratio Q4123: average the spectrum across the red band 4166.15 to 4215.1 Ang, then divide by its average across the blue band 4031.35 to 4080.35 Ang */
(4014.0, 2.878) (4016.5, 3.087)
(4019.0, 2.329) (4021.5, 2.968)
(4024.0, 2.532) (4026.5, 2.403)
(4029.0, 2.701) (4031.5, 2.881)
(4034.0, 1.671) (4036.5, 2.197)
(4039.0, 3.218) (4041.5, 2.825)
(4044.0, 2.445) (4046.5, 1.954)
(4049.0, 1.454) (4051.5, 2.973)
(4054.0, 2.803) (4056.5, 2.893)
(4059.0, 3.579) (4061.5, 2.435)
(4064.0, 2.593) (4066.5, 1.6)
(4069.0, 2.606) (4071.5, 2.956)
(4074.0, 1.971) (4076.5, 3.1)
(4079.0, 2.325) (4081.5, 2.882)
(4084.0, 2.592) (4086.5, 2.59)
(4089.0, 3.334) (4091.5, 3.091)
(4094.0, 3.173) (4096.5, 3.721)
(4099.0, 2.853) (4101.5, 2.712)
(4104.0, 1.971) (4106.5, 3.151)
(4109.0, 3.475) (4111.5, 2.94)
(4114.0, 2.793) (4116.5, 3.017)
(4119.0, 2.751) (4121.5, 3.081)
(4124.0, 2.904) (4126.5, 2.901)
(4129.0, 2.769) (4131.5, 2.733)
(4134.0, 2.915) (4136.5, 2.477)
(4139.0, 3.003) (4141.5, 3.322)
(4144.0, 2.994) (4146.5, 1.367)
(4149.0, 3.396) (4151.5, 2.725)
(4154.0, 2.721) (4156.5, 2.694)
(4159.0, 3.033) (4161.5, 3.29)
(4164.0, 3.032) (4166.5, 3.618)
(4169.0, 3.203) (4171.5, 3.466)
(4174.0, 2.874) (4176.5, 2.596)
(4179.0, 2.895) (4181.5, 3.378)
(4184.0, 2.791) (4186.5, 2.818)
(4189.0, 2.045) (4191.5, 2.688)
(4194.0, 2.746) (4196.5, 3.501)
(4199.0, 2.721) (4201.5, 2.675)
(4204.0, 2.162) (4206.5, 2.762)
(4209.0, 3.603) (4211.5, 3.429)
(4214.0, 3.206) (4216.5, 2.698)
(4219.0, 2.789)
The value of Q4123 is 1.2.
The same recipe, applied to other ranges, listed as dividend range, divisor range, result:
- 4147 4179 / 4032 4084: 1.19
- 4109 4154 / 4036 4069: 1.12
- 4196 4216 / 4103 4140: 1.04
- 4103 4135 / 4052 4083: 1.09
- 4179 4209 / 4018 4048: 1.12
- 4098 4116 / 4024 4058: 1.14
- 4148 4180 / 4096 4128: 1.04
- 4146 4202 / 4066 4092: 1.09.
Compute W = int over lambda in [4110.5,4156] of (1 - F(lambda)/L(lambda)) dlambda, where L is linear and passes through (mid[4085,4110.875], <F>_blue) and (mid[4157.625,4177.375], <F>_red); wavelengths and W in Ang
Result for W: 3.8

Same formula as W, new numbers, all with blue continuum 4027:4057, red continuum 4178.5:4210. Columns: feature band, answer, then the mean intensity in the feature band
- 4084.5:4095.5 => -1.9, 3.03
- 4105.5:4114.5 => -1.6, 3.11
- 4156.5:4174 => -2.8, 3.2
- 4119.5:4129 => -0.9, 2.92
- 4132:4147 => -0.3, 2.75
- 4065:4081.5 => 0.6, 2.46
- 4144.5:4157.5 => 0.6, 2.6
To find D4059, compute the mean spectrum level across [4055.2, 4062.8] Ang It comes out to 2.97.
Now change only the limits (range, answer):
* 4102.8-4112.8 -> 2.89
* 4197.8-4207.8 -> 2.58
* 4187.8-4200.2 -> 2.74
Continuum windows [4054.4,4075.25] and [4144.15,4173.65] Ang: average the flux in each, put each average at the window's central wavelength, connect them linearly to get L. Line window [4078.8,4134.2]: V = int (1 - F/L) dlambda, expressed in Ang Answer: -3.2 Ang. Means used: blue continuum 2.59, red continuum 2.96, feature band 2.91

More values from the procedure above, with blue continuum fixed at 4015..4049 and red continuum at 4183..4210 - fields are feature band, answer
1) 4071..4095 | -1.8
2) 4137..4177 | -3.7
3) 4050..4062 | -1.8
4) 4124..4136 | -0.7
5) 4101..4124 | -2.1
